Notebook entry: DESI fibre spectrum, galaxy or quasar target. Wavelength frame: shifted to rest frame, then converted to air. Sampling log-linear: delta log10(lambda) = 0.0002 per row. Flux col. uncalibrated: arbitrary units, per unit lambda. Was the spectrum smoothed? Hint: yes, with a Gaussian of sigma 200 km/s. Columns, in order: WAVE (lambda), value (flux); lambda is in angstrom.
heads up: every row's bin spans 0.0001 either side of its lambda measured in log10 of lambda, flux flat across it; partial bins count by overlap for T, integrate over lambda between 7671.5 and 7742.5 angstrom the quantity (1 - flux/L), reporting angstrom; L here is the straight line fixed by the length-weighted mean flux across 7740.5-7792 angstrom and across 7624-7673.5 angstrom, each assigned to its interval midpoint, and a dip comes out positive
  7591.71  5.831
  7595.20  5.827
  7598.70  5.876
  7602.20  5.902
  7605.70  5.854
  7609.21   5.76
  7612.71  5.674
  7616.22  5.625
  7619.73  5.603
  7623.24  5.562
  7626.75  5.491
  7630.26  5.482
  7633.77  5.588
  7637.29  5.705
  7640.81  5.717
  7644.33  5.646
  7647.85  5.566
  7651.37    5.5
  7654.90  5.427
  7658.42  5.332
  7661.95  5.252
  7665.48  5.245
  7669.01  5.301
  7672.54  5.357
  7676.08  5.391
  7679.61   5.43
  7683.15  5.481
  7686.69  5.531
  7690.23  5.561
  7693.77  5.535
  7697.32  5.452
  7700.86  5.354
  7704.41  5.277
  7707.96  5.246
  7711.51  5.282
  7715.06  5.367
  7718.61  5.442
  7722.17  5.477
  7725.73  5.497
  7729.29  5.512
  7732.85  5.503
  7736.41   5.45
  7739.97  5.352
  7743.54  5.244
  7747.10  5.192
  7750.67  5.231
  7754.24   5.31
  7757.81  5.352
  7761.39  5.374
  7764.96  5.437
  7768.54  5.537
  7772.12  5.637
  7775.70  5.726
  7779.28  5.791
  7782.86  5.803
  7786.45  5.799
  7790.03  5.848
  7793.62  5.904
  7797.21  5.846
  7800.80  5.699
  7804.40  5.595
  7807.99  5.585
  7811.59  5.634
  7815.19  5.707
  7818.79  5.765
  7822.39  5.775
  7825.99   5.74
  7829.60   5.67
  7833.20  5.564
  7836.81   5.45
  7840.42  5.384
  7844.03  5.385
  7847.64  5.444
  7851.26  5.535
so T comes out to 0.9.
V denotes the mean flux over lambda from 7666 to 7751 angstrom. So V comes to 5.4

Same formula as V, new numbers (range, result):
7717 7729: 5.47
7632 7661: 5.55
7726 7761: 5.36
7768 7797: 5.77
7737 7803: 5.56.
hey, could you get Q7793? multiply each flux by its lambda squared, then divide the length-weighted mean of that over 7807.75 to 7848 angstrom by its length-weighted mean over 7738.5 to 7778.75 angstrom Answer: 1.1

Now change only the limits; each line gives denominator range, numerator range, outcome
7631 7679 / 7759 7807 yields 1.08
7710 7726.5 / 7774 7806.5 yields 1.09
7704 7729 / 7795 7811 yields 1.08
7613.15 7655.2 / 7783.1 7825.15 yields 1.07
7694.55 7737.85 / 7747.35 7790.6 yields 1.04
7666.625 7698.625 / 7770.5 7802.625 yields 1.09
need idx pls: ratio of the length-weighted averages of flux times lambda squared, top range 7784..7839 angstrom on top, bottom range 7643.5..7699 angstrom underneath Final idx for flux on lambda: 1.09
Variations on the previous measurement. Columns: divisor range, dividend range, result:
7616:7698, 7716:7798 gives 1.03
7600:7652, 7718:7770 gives 0.98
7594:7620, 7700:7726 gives 0.95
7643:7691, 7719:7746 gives 1.02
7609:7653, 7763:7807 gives 1.06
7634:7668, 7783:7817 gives 1.09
